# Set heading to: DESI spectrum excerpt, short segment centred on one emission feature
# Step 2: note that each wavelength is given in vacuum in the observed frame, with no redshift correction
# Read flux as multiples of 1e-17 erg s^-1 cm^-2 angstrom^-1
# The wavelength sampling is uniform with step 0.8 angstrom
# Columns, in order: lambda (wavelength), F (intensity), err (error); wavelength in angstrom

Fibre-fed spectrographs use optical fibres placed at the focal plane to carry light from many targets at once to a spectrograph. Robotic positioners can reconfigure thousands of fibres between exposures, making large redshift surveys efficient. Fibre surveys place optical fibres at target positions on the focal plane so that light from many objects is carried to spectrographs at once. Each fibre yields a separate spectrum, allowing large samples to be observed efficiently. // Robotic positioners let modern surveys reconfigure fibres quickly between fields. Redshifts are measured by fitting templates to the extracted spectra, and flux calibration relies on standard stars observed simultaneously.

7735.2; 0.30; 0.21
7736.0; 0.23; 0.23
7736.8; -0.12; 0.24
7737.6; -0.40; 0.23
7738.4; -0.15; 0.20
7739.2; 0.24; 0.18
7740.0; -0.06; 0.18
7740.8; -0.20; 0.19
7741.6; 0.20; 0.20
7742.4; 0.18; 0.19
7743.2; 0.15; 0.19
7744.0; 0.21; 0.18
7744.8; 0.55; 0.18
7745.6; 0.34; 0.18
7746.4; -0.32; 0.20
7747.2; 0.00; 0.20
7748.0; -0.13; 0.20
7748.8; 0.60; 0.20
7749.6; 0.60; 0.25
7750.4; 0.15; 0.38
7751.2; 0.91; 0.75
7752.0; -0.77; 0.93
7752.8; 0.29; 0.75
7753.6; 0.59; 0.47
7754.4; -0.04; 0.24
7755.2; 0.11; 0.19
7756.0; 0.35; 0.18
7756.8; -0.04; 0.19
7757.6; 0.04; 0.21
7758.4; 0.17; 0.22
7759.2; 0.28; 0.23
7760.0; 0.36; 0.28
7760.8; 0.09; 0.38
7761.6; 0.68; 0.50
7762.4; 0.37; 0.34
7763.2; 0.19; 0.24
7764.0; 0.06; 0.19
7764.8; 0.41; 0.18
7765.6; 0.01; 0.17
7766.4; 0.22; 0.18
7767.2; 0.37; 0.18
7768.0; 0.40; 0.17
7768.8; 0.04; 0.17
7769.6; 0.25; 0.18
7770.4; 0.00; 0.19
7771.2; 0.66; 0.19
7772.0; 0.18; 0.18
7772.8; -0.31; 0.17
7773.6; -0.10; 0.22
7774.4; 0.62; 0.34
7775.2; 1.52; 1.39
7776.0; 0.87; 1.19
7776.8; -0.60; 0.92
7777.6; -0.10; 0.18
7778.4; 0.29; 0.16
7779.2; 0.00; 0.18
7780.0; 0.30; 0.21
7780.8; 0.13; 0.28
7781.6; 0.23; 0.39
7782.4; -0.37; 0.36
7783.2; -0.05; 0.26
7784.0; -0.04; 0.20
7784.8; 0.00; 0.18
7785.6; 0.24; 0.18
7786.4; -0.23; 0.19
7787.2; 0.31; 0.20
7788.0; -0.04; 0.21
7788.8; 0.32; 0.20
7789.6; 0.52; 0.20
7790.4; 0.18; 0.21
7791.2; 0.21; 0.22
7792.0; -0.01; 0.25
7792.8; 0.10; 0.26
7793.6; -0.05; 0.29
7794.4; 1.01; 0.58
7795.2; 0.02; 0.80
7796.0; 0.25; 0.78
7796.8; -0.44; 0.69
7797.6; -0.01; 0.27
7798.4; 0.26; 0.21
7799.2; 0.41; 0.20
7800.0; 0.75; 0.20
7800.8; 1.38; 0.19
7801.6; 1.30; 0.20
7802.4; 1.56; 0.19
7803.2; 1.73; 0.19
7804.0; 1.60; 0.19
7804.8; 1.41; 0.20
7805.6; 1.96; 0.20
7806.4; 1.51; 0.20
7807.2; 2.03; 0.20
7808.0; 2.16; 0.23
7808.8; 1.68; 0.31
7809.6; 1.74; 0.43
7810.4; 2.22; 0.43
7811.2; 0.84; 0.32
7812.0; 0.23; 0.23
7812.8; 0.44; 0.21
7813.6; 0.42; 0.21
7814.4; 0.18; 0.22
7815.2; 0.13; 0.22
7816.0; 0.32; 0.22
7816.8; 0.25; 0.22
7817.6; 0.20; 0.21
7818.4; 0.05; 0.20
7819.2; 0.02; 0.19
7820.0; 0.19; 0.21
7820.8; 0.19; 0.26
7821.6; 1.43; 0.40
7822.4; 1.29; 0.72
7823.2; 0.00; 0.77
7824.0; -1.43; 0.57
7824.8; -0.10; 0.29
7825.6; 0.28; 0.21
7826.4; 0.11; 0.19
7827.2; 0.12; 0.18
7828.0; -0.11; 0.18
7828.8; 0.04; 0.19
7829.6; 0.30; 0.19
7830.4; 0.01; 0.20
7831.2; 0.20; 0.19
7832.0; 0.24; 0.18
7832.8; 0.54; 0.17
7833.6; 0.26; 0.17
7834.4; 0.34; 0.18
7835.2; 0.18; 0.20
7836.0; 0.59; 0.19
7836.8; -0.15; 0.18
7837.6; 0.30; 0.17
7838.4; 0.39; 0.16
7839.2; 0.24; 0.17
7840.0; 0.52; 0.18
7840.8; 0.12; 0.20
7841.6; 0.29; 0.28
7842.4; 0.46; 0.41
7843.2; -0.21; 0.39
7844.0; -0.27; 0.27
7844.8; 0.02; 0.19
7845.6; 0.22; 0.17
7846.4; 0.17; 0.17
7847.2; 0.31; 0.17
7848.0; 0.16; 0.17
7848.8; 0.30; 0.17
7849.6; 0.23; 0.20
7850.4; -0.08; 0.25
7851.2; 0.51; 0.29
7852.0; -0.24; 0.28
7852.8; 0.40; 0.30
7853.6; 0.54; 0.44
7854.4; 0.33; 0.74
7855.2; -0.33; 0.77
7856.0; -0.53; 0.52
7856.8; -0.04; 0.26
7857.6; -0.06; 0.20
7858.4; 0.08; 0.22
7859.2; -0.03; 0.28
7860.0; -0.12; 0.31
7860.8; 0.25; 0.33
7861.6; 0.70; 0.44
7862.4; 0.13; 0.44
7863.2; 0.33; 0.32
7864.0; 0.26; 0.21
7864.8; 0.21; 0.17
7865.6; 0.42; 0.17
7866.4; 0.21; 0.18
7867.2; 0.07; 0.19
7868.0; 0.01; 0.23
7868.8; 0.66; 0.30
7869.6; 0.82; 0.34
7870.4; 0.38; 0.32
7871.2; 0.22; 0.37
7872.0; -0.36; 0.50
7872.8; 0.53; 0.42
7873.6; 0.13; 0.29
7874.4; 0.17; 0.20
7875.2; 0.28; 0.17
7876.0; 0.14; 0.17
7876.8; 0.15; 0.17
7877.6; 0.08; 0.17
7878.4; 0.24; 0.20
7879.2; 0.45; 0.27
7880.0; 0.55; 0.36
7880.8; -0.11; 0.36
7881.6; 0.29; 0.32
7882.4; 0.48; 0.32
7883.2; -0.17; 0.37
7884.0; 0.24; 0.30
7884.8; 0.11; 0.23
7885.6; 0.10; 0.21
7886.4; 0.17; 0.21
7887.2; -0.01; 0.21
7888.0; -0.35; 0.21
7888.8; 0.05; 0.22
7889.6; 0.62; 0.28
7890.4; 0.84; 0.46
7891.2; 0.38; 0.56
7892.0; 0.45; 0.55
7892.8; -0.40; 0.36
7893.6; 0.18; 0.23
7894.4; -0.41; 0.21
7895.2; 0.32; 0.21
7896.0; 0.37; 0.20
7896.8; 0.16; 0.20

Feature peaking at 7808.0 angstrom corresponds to [O II]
